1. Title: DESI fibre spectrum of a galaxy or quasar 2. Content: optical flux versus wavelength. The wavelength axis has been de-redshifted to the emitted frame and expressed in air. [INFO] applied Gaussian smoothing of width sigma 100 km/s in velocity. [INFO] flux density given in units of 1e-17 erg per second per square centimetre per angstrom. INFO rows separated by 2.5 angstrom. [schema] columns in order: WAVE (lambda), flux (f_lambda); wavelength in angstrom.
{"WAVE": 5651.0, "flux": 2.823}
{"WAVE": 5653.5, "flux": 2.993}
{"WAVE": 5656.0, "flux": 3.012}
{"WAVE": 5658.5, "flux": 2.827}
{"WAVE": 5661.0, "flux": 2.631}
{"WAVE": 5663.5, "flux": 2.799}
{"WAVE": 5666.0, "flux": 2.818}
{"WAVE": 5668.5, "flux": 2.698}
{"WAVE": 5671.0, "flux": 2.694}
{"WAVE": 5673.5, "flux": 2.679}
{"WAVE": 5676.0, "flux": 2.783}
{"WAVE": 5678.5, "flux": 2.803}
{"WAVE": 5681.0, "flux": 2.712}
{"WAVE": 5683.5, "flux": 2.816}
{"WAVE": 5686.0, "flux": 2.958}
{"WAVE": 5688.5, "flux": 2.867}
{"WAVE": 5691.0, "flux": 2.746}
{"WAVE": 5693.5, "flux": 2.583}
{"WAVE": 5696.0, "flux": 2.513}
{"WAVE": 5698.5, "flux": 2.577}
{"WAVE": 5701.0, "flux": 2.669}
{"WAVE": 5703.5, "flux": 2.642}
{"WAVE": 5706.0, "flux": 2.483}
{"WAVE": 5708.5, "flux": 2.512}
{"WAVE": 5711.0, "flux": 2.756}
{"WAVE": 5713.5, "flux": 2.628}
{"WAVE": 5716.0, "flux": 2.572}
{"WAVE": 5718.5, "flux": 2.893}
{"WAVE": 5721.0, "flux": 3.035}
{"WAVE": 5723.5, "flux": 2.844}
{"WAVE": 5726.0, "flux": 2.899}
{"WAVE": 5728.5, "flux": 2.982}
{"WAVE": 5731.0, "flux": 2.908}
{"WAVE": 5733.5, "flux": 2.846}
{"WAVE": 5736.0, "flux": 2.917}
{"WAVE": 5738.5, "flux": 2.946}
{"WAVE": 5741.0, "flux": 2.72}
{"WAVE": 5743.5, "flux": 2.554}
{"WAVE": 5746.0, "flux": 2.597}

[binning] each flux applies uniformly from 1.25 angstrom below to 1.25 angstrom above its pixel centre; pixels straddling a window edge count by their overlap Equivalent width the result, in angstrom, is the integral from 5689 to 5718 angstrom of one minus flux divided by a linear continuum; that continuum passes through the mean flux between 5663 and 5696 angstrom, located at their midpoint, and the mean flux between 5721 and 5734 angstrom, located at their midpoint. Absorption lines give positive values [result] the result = 2.2 angstrom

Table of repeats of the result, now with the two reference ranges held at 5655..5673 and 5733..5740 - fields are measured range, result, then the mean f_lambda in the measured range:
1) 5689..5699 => 0.71 angstrom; 2.63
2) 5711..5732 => 0.27 angstrom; 2.84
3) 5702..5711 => 0.86 angstrom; 2.58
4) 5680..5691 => -0.07 angstrom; 2.83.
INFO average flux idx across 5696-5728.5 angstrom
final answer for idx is 2.71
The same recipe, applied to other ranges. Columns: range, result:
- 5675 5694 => 2.79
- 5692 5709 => 2.57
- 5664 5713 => 2.7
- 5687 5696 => 2.71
